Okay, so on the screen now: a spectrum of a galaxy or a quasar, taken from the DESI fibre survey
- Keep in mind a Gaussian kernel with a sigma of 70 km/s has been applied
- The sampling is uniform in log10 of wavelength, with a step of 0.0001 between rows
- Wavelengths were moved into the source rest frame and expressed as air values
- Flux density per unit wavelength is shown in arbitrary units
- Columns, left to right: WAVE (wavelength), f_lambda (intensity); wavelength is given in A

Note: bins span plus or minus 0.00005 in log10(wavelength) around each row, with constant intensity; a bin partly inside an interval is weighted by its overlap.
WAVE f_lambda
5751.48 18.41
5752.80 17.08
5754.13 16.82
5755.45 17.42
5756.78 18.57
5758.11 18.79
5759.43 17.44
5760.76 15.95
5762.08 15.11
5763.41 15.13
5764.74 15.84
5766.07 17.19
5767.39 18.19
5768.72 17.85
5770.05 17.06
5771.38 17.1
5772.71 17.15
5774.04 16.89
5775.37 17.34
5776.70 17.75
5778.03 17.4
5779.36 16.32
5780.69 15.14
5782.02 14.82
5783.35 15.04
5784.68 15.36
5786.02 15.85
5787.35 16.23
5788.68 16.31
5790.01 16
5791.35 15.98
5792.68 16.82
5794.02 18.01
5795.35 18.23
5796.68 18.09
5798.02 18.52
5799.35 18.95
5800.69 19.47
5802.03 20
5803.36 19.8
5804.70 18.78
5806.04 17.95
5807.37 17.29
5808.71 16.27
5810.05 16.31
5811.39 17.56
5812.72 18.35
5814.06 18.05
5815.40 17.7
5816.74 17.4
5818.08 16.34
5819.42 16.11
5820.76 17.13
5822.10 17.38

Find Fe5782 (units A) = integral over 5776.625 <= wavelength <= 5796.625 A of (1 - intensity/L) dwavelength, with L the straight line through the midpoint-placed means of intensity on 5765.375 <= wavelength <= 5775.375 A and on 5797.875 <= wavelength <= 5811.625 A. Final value 1.6 A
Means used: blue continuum 17.3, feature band 16.4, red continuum 18.3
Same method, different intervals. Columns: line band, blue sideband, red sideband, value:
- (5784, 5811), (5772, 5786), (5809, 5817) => -0.9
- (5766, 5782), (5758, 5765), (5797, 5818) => -0.3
